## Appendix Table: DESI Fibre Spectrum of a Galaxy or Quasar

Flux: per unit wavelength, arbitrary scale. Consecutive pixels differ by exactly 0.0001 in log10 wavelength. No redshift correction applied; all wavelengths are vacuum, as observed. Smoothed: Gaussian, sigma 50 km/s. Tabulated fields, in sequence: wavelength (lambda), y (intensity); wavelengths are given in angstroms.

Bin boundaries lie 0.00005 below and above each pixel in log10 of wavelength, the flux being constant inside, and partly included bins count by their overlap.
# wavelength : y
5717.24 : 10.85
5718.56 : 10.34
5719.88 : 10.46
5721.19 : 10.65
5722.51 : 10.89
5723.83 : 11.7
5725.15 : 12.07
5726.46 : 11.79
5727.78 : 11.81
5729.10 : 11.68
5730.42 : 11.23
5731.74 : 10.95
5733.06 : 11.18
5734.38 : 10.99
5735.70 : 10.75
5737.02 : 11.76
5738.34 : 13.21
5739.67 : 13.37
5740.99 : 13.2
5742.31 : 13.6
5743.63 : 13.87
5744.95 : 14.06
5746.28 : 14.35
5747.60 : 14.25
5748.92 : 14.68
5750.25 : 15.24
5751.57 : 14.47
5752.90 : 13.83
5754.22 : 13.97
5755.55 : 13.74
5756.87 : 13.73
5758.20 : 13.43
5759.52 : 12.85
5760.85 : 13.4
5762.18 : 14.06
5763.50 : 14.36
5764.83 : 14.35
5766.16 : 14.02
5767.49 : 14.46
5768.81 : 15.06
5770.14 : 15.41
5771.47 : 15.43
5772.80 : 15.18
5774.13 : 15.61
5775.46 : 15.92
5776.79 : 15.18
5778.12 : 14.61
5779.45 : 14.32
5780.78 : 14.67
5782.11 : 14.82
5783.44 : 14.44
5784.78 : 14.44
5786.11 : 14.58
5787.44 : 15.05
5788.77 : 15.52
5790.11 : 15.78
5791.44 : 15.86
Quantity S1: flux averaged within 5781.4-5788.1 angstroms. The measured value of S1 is 14.7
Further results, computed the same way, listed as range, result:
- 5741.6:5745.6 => 13.9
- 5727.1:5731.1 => 11.6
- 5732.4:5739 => 11.6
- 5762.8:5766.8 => 14.2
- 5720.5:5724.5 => 11.1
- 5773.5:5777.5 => 15.6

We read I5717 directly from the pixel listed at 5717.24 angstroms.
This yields 10.85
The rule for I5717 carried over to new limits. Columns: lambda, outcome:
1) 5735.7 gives 10.75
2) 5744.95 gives 14.06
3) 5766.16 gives 14.02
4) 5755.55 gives 13.74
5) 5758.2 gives 13.43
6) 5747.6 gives 14.25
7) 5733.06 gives 11.18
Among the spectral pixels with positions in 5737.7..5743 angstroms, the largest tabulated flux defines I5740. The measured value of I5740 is 13.6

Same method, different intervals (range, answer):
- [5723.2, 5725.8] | 12.07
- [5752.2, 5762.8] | 14.06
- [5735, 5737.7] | 11.76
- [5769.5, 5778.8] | 15.92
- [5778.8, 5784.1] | 14.82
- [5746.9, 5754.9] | 15.24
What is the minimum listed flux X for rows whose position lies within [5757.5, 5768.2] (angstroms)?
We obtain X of 12.85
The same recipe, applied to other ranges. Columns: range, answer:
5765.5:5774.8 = 14.02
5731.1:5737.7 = 10.75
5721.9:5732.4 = 10.89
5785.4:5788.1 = 14.58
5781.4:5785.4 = 14.44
